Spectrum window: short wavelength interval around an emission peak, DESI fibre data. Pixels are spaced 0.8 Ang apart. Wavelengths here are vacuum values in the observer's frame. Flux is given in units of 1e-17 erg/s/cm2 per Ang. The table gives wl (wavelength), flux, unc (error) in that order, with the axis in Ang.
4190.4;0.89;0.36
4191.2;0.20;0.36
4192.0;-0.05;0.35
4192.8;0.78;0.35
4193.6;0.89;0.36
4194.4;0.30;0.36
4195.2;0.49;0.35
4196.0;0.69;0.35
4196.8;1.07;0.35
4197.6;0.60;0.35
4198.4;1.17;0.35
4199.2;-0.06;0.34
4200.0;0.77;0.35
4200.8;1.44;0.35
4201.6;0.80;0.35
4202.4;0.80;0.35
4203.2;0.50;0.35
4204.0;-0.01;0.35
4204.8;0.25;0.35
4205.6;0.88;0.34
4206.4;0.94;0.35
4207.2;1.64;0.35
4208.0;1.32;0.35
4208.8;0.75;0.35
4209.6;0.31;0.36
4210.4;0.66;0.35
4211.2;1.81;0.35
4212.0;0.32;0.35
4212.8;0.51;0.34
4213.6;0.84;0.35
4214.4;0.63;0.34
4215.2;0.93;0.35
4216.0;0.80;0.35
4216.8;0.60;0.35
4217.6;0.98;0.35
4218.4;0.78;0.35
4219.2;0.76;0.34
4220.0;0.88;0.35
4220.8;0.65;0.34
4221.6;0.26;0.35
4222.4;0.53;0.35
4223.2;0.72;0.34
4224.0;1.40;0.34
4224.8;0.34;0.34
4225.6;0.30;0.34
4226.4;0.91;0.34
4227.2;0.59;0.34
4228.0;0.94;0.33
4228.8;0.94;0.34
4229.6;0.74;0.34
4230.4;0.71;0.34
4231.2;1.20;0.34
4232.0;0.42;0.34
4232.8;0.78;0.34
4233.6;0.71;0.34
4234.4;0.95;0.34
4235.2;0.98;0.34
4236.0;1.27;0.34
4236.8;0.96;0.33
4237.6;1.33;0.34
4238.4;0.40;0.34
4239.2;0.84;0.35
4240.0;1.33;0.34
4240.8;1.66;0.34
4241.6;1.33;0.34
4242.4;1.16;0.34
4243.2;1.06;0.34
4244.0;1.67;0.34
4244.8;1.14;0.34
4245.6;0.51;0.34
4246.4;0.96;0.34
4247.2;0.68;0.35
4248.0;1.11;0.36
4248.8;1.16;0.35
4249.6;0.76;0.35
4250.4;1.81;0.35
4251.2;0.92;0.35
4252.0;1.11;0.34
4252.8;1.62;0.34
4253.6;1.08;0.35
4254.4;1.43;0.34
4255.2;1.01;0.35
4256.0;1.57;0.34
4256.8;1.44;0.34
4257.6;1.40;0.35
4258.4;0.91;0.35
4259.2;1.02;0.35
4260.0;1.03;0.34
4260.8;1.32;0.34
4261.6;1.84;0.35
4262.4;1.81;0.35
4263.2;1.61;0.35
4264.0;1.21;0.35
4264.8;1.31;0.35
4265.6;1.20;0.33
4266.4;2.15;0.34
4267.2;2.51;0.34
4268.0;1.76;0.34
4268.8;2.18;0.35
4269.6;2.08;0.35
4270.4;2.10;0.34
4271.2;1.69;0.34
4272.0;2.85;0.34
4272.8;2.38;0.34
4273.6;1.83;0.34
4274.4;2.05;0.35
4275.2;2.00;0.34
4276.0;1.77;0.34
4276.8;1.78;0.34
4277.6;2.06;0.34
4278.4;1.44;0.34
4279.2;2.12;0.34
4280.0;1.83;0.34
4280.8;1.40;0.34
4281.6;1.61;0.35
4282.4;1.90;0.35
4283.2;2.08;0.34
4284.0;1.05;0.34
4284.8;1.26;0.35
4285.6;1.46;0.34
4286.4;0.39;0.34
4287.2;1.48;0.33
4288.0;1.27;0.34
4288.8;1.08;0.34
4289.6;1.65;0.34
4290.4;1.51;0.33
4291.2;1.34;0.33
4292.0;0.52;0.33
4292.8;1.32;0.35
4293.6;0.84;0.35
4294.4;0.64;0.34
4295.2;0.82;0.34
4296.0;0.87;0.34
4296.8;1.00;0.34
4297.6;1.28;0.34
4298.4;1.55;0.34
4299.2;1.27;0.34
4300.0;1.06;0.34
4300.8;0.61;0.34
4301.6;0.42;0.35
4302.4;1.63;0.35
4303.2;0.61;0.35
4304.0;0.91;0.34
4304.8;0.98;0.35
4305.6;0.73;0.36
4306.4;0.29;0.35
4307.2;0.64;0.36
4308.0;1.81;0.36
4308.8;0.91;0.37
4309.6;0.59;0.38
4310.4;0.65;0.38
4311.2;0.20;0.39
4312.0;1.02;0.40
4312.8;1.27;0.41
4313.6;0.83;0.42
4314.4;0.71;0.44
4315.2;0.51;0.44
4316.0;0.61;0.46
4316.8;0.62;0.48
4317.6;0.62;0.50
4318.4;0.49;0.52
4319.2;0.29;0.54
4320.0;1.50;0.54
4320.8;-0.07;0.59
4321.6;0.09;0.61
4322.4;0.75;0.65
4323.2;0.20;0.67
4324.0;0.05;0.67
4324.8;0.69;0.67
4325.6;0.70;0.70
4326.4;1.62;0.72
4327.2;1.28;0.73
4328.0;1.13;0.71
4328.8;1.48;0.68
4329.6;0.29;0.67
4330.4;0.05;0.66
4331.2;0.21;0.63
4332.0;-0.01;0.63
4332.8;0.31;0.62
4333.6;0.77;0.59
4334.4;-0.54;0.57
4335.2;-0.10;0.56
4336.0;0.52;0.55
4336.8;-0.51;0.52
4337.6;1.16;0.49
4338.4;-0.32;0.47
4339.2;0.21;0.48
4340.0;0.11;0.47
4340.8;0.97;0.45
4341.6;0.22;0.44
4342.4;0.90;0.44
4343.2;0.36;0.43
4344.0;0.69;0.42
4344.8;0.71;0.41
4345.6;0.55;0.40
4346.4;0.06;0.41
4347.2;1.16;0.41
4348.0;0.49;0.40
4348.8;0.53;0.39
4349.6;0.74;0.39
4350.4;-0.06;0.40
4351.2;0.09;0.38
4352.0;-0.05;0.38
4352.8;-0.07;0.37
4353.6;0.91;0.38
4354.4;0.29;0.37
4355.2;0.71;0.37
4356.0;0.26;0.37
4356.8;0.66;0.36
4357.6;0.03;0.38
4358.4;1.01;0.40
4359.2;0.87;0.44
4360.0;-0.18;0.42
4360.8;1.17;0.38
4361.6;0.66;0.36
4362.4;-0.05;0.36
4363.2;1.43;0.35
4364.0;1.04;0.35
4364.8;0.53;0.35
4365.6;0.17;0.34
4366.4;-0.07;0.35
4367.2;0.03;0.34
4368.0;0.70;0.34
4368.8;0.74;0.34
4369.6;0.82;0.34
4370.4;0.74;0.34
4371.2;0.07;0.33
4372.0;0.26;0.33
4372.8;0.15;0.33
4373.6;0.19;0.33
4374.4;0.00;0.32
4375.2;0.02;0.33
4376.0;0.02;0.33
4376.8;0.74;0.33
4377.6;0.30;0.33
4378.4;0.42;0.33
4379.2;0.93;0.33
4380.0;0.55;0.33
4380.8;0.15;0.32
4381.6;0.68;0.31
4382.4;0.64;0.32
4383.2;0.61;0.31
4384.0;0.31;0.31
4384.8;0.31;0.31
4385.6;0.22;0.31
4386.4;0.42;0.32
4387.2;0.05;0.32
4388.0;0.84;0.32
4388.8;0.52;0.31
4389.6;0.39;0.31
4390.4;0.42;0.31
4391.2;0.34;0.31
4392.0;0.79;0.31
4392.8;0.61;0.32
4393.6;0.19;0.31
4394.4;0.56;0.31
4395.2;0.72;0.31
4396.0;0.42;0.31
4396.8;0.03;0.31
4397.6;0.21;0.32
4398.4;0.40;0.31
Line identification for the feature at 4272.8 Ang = C IV 1549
